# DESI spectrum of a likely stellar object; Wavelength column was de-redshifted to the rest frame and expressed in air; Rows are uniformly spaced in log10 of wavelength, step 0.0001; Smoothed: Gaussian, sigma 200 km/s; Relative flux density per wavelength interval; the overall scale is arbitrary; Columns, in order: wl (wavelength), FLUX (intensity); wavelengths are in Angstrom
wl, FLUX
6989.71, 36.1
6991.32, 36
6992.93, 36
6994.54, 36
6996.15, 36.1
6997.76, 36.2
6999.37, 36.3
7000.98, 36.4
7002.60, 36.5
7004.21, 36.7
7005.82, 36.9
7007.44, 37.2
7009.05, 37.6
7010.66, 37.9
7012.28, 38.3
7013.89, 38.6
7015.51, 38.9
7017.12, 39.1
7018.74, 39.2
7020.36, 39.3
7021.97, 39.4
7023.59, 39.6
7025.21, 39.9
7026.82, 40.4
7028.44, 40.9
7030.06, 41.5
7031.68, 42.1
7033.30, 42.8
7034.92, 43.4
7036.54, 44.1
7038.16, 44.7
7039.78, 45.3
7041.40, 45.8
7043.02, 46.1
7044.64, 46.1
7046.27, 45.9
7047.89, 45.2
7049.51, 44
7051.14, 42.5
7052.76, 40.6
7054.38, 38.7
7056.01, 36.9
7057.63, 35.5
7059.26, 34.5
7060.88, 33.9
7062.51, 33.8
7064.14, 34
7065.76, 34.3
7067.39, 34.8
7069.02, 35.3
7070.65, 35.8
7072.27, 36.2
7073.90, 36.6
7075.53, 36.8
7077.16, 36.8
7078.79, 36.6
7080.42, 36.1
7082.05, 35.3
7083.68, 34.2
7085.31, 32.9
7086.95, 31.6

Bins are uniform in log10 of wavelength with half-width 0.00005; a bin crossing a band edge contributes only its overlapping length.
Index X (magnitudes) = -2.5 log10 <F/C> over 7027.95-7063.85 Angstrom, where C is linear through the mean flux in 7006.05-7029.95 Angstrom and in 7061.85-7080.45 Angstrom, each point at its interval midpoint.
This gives -0.12 mag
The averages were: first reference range 39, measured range 41.4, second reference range 35.6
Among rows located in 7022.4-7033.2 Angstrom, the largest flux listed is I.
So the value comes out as 42.1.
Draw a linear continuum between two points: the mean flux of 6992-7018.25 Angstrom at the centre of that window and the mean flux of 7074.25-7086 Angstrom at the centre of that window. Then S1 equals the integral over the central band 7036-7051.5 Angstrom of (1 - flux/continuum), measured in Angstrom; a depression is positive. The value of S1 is -3.7 Angstrom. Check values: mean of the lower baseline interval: 37.2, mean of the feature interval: 45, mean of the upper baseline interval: 35.6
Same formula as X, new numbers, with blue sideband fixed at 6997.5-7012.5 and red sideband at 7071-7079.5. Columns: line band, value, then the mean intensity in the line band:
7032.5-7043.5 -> -0.21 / 44.6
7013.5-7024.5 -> -0.06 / 39.2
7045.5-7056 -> -0.16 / 42.4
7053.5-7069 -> 0.04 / 35.2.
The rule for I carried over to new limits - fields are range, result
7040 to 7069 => 46.1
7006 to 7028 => 40.4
